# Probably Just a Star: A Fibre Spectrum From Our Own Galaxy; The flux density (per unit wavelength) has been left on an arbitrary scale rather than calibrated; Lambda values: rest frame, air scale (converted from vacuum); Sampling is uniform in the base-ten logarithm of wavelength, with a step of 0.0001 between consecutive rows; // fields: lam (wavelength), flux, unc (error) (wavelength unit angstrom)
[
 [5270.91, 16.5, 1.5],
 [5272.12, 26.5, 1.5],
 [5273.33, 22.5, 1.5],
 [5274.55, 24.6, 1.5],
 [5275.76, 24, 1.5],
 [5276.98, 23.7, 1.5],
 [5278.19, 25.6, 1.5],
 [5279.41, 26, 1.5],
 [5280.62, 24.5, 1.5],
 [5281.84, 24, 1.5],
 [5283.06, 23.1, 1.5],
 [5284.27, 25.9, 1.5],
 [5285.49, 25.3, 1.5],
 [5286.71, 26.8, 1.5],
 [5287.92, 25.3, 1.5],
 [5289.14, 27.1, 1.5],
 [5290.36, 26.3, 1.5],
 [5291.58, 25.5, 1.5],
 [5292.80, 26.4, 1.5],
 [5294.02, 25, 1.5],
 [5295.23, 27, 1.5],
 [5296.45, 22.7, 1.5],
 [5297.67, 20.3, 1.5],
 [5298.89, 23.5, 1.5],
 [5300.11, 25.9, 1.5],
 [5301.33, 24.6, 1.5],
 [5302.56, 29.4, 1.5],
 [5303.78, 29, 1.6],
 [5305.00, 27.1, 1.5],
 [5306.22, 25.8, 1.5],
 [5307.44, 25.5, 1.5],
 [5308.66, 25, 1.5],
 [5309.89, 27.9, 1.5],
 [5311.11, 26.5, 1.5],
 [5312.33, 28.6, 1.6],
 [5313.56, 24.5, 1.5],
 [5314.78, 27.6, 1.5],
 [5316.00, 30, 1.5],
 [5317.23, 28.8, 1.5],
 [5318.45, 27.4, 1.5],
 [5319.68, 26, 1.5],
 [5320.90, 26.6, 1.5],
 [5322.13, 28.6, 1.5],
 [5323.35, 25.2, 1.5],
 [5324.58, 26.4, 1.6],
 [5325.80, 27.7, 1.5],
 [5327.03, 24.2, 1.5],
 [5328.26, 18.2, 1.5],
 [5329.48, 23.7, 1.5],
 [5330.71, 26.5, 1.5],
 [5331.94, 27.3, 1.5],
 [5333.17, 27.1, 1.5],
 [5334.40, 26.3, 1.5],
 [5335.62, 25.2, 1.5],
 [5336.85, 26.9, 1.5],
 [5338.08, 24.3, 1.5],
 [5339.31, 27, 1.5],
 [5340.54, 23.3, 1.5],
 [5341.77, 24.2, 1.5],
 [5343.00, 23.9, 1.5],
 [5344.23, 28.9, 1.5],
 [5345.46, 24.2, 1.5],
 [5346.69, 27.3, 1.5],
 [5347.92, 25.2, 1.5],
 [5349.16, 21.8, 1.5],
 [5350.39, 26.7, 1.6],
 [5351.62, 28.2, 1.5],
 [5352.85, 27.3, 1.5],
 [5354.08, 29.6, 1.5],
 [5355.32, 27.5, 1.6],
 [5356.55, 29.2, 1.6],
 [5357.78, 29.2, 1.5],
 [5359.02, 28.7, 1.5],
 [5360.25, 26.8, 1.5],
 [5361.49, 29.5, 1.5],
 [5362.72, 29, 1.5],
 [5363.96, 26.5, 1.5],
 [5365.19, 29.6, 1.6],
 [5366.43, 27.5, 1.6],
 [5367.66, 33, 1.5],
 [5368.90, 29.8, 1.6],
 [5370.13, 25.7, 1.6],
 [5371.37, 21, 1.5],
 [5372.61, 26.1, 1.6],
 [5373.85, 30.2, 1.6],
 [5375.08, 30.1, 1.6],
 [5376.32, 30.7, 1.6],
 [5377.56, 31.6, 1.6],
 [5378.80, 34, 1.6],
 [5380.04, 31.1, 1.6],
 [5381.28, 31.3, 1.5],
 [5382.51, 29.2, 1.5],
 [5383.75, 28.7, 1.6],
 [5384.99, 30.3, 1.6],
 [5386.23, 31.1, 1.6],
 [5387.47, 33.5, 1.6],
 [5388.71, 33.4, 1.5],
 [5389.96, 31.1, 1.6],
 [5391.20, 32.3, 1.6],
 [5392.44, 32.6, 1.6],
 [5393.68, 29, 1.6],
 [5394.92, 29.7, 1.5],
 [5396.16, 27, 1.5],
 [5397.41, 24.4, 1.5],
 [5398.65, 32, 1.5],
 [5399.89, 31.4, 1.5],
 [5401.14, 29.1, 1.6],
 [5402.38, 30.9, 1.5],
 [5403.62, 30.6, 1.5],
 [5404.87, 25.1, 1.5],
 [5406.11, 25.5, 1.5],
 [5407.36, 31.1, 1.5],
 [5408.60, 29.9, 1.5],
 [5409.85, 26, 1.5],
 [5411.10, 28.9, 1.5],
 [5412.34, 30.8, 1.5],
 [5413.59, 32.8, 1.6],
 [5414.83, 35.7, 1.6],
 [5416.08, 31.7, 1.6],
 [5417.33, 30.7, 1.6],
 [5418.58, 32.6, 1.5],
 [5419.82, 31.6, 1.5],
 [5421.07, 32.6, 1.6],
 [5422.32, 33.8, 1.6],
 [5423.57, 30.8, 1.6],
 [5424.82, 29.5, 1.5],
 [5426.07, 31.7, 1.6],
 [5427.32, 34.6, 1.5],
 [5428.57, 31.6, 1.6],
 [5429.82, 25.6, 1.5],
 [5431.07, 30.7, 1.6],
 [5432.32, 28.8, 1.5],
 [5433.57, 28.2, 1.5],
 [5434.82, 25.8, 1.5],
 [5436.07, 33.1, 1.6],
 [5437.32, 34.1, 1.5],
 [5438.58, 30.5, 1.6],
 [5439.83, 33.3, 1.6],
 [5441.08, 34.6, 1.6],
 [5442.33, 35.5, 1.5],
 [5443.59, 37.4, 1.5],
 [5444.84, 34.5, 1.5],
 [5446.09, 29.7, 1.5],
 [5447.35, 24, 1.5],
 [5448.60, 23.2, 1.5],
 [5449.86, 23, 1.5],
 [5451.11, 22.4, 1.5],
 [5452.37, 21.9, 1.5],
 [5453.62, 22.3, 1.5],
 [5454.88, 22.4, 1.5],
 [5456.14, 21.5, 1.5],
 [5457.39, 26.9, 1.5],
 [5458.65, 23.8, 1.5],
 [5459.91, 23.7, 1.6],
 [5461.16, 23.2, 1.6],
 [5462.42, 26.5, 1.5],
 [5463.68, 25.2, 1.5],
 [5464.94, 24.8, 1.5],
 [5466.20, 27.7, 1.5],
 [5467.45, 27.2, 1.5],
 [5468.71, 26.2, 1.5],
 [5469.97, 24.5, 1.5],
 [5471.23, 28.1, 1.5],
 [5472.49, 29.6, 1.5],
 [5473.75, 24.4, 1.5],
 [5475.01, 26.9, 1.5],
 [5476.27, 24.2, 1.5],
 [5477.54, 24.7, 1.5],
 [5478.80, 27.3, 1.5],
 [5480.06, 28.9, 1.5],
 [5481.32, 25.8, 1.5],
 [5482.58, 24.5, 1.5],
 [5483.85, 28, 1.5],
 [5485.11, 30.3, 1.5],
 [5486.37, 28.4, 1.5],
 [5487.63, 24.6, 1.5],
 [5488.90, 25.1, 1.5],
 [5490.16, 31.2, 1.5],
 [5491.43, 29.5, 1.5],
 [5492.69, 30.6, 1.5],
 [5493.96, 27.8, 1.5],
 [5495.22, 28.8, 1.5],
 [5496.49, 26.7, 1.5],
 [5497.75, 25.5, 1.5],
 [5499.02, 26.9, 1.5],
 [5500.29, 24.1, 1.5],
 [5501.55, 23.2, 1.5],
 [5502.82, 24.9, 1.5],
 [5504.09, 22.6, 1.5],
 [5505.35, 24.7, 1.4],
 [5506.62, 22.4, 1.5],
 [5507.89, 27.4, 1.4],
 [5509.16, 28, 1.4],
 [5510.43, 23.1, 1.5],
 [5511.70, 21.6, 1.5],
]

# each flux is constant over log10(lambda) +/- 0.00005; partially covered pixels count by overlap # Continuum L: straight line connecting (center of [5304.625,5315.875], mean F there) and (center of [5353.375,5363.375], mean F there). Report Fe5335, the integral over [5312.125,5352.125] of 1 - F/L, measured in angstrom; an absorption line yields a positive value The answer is 2.3 angstrom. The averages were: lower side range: 26.7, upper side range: 28.7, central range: 26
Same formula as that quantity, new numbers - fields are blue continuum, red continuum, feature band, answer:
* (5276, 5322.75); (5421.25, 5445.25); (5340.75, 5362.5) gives 1.0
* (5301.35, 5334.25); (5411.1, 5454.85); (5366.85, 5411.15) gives -1.4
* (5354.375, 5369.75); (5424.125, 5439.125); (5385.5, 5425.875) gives -1.0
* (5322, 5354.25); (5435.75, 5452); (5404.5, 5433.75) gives -1.4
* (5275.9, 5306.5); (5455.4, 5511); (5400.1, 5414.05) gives -1.8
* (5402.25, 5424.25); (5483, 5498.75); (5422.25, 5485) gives 3.4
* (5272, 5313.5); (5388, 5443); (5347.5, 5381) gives 0.1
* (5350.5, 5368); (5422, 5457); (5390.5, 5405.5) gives -0.4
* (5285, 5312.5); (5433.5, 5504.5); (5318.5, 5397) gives -4.6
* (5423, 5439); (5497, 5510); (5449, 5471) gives 3.0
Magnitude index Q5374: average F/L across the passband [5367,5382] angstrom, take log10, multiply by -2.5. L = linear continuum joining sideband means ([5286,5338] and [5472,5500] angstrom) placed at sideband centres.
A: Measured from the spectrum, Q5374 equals -0.12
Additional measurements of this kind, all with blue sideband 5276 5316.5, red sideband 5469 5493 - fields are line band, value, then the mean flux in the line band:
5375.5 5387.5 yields -0.175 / 31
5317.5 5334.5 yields 0.006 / 25.8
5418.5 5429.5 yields -0.192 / 31.9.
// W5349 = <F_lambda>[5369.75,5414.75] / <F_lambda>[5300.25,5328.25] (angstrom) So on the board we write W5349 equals 1.1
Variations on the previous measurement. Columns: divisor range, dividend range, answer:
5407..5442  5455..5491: 0.84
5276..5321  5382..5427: 1.18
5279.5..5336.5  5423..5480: 1.07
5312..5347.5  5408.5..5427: 1.20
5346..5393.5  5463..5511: 0.91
